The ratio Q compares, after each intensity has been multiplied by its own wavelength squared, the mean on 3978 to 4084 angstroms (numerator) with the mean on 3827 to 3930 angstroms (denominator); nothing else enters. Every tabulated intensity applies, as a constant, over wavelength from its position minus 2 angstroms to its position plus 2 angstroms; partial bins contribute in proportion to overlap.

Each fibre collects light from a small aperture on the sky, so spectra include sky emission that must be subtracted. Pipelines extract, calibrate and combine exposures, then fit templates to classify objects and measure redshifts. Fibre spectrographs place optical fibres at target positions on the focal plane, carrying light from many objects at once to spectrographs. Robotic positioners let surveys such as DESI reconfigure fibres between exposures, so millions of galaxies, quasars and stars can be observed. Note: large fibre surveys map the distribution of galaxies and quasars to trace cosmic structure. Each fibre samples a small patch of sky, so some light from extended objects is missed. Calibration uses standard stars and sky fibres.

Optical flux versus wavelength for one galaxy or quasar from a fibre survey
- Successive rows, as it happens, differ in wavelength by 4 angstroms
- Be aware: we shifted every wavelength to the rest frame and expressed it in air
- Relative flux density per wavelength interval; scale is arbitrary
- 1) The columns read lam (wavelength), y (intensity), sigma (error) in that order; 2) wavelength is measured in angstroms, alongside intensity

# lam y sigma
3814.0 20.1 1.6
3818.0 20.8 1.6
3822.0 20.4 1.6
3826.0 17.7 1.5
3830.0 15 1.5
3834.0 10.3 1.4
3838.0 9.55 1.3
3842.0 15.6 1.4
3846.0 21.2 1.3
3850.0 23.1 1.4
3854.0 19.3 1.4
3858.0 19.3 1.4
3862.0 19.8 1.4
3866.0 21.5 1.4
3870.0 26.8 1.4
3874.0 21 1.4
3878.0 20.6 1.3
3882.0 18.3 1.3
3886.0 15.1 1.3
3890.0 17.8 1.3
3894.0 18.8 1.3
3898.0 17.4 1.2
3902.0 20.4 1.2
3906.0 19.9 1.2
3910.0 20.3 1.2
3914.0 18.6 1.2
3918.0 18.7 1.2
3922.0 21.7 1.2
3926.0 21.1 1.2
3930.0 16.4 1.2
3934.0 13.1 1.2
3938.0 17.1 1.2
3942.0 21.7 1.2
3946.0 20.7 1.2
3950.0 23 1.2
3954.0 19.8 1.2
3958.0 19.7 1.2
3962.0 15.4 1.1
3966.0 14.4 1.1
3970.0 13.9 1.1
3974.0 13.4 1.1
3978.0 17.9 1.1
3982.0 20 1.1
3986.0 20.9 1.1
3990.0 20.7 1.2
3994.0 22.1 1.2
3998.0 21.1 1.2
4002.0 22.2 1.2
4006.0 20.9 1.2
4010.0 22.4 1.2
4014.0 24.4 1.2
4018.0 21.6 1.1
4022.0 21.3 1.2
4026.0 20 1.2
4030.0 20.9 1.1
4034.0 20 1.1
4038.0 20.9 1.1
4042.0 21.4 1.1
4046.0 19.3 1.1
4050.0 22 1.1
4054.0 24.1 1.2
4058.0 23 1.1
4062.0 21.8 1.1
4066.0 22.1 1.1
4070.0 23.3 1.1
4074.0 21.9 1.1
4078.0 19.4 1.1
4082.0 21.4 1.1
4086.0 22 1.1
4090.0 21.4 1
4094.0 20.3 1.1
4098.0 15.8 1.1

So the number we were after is 1.23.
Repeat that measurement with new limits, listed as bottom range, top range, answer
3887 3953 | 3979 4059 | 1.18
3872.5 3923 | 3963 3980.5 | 0.82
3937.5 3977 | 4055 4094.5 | 1.29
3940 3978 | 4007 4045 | 1.23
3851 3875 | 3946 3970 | 0.90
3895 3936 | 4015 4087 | 1.23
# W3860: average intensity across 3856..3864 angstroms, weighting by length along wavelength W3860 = 19.6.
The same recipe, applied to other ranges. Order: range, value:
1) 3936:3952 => 20.6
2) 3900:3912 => 20.2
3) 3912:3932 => 19.3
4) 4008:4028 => 21.9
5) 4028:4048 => 20.5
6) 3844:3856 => 21.2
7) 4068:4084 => 21.5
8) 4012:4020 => 23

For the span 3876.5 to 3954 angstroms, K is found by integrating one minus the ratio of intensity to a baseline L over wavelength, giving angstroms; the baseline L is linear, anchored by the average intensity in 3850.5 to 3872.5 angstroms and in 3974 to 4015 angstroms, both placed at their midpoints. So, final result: 8.0 angstroms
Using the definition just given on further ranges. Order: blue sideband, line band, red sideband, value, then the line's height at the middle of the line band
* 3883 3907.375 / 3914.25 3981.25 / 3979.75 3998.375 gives 5.48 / 19.7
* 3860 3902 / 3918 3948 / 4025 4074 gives 2.21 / 20.3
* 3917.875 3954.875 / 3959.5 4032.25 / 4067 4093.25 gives 2.30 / 20.2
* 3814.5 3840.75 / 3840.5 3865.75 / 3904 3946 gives -4.89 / 16.7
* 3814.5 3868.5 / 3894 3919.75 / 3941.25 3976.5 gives -1.74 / 18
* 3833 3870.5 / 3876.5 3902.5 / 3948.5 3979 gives -0.20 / 18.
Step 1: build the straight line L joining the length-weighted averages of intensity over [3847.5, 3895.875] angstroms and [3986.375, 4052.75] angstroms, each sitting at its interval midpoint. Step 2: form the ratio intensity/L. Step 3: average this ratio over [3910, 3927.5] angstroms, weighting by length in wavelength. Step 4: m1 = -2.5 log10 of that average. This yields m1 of 0.03 mag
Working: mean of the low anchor 20.1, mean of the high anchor 21.3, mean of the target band 20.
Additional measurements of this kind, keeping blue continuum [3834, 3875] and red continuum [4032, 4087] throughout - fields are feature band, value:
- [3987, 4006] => -0.028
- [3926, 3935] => 0.225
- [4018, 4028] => 0.018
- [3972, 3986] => 0.172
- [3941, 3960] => -0.032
